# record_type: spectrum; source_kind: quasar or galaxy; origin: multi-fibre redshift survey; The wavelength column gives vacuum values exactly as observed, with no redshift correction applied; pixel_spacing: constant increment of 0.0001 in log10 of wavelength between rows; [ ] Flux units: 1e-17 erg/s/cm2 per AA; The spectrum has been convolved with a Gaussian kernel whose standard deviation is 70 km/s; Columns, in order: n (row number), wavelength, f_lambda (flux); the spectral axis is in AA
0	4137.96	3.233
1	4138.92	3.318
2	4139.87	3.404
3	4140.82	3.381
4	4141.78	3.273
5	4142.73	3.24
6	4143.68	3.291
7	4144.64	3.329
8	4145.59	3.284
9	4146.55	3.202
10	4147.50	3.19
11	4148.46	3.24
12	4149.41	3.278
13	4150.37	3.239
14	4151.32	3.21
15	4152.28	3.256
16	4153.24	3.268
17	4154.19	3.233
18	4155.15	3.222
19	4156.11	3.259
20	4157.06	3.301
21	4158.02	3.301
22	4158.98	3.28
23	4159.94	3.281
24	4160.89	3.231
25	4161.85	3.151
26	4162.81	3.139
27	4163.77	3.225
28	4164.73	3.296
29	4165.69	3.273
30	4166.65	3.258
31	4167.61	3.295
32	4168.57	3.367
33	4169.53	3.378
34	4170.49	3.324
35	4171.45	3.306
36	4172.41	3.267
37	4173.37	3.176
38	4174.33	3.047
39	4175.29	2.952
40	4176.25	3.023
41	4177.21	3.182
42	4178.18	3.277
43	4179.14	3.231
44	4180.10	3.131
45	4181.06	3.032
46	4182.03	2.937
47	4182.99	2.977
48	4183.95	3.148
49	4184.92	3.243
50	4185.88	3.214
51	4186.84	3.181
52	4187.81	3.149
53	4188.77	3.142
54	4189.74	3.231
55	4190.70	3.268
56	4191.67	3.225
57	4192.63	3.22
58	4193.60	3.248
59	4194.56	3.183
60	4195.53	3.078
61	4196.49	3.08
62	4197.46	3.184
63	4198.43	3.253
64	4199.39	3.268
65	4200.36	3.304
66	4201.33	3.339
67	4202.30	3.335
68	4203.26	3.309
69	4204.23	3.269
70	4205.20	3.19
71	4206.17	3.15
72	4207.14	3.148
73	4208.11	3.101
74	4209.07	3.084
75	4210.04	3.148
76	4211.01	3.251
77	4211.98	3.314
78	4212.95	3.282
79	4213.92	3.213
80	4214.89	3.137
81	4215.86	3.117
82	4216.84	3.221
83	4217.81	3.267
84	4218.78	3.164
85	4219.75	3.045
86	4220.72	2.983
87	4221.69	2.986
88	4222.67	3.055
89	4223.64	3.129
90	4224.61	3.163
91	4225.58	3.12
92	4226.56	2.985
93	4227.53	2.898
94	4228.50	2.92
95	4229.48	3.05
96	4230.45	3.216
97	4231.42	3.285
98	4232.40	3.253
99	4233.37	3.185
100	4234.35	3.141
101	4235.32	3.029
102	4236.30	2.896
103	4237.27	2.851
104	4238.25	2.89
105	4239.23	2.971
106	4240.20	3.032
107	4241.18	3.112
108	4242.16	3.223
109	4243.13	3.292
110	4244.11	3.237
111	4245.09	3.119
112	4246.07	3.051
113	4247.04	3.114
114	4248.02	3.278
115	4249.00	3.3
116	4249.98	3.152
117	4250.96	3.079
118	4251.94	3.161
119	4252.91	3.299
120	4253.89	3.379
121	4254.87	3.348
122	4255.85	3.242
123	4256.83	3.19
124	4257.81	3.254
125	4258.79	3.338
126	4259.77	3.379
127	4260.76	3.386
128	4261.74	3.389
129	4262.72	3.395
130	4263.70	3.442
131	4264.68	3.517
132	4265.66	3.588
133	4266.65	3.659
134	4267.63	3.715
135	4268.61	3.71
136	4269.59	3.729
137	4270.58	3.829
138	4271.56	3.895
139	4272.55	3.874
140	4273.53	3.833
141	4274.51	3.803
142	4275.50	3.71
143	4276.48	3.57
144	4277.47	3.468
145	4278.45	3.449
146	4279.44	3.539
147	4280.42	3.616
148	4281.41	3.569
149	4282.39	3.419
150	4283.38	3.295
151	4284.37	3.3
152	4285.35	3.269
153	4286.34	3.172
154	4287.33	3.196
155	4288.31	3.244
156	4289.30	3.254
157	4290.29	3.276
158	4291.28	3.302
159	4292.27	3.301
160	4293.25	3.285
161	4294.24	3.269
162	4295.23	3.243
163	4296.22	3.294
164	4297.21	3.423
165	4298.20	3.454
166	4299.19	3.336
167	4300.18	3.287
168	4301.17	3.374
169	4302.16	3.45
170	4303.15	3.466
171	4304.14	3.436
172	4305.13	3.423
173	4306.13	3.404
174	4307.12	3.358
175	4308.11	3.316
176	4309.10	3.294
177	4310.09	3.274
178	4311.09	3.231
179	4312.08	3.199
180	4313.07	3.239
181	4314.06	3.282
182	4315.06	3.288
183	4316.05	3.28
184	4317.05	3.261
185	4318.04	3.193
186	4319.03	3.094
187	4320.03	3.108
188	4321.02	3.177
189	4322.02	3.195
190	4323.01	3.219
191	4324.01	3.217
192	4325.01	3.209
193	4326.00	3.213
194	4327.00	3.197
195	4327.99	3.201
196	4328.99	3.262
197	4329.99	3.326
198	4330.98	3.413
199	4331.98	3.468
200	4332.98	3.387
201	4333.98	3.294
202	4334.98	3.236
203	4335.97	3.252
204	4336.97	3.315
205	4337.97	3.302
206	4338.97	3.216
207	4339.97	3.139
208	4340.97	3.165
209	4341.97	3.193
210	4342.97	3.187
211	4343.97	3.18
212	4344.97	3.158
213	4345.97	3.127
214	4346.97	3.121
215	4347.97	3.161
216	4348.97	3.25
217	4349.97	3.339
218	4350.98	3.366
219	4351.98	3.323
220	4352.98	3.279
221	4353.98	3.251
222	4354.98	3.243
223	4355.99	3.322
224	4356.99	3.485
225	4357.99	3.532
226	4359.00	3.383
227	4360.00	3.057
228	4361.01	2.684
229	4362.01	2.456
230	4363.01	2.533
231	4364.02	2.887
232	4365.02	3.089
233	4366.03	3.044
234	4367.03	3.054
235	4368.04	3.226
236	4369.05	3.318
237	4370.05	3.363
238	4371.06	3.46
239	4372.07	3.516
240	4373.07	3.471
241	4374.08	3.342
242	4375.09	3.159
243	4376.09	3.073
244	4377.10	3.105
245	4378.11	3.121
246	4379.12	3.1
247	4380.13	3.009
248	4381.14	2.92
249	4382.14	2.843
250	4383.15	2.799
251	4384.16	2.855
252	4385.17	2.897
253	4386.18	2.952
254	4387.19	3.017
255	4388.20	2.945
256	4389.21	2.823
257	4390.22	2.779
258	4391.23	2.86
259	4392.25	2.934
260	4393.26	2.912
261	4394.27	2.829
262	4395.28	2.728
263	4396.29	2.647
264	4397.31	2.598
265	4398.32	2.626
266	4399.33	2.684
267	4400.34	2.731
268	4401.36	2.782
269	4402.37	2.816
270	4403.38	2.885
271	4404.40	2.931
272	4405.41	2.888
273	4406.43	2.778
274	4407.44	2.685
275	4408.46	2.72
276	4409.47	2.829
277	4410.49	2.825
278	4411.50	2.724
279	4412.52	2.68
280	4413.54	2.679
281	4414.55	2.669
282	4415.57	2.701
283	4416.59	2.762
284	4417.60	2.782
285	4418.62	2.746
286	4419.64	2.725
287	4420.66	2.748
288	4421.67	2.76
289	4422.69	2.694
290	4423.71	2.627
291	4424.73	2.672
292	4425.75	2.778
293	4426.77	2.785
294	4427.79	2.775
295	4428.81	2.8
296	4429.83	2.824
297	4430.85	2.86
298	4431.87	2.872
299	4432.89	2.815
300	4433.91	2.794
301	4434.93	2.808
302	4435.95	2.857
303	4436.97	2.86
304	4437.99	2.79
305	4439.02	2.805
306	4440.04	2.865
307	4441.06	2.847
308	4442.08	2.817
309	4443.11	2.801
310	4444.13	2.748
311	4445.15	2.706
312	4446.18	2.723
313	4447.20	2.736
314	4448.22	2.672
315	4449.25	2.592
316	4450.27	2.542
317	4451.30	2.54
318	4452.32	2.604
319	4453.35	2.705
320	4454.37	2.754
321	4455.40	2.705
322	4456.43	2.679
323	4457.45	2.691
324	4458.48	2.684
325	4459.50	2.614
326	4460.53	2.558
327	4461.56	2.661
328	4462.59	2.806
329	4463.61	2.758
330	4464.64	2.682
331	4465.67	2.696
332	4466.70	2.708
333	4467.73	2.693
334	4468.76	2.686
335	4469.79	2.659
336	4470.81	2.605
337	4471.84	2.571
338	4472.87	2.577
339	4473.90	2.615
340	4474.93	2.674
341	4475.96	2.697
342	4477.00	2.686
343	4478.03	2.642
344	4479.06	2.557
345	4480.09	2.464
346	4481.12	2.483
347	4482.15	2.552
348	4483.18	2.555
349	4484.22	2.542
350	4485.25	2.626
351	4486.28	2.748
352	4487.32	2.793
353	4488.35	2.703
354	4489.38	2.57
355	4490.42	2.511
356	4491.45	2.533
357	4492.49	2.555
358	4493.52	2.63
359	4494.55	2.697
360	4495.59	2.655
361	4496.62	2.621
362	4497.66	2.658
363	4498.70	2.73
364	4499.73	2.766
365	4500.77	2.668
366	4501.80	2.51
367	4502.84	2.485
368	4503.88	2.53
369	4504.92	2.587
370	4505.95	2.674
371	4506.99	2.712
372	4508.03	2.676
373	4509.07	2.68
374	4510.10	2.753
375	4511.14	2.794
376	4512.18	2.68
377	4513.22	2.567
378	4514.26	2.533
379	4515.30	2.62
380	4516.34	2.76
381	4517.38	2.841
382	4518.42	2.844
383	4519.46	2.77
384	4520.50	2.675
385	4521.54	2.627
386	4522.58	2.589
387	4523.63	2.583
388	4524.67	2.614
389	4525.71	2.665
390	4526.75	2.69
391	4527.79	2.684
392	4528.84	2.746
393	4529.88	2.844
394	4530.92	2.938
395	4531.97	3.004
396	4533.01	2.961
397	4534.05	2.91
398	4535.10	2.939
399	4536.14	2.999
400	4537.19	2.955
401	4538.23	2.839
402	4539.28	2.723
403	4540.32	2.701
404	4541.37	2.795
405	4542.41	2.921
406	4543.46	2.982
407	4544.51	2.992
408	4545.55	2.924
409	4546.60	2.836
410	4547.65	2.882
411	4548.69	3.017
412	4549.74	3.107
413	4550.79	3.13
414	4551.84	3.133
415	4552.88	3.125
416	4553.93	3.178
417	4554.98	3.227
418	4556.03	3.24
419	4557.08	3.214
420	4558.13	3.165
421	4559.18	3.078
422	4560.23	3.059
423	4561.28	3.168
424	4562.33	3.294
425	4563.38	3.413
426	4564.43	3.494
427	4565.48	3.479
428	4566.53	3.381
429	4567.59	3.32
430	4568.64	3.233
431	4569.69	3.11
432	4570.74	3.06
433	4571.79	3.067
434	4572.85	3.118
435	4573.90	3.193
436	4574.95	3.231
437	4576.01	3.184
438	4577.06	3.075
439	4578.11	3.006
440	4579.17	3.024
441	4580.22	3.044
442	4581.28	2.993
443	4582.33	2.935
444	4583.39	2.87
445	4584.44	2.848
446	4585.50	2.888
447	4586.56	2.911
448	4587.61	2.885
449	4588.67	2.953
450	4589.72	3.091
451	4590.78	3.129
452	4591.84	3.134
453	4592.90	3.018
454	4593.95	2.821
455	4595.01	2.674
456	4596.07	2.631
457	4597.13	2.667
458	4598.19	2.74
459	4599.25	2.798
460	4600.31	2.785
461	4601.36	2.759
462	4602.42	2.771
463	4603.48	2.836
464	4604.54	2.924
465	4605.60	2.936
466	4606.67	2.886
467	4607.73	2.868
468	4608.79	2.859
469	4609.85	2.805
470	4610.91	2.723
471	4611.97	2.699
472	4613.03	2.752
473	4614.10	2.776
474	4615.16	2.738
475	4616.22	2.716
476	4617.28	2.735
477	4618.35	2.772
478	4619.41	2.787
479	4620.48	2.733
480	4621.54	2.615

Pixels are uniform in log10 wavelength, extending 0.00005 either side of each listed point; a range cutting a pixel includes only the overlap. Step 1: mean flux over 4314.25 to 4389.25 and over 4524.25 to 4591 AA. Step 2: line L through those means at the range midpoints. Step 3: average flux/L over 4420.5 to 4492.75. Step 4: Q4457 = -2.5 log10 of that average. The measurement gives 0.15 mag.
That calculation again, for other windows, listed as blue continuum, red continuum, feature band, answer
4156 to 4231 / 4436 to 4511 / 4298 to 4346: -0.115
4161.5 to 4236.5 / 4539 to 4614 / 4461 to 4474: 0.143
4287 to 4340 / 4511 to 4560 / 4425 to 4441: 0.091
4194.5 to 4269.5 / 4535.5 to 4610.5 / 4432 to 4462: 0.133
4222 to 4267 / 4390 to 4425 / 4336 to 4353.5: -0.107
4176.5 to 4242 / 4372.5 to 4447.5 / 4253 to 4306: -0.137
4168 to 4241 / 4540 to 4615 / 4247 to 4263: -0.050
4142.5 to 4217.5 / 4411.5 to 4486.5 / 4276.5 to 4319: -0.119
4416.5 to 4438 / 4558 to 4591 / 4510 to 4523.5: 0.113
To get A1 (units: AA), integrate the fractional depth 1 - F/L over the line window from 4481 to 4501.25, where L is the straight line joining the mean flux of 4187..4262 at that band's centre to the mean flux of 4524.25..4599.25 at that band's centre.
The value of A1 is 2.7 AA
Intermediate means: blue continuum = 3.17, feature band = 2.63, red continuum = 3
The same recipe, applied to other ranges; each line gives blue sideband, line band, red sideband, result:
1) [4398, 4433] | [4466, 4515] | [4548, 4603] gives 4.54 AA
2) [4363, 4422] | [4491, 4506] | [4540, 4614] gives 1.74 AA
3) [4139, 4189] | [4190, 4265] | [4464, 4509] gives -1.88 AA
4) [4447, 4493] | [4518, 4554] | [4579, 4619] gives -1.52 AA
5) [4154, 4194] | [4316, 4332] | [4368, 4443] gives -1.29 AA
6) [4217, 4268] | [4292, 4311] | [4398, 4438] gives -1.86 AA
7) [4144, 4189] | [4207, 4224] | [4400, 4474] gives -0.12 AA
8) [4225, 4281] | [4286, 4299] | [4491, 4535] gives -0.24 AA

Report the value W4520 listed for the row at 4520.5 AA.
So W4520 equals 2.675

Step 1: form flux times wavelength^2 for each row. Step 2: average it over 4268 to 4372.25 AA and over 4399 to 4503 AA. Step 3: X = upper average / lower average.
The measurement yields 0.9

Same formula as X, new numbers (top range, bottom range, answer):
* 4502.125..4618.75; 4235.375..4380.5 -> 0.99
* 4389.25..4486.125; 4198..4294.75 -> 0.90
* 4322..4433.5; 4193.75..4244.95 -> 1.03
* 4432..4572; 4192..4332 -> 0.95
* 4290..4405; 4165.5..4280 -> 1.03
